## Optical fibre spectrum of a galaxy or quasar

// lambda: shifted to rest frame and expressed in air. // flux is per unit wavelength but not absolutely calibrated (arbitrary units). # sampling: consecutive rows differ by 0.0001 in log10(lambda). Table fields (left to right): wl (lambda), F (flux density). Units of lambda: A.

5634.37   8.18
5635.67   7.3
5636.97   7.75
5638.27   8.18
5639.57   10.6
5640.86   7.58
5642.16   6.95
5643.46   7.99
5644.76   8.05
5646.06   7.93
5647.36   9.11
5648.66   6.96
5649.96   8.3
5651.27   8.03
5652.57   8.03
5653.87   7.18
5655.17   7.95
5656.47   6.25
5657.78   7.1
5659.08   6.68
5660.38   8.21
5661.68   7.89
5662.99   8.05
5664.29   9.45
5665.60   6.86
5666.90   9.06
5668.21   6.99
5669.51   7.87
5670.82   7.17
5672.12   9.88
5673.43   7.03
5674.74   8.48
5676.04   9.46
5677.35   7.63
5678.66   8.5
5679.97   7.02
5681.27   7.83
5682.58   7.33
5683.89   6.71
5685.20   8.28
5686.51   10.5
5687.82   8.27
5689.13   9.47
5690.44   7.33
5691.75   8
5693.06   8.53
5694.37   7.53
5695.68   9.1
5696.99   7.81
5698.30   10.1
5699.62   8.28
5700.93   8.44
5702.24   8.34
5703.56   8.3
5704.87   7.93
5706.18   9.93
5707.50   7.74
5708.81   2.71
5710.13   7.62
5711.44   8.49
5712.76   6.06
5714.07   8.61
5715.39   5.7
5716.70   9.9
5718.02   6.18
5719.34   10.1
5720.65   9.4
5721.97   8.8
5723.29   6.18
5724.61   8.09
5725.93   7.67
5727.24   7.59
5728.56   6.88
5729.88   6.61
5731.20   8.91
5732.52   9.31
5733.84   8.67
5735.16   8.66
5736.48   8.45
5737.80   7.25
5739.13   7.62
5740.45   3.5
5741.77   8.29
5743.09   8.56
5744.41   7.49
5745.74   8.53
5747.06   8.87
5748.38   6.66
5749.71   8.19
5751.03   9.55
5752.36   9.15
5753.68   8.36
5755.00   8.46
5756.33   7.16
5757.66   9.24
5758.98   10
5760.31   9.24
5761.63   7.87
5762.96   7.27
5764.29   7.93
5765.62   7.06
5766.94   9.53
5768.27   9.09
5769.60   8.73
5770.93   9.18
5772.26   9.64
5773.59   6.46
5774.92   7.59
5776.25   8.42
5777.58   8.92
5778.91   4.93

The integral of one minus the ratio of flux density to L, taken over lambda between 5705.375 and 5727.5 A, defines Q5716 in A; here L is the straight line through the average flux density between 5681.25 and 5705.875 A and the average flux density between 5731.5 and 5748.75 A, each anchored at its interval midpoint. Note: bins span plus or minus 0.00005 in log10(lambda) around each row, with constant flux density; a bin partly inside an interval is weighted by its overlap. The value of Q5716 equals 1.2 A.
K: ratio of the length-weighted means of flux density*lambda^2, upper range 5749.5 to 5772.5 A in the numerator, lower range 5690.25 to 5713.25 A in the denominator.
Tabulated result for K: 1.11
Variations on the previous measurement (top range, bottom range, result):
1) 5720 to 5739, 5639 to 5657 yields 1.04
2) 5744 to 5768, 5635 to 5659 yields 1.11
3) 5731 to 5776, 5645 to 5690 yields 1.06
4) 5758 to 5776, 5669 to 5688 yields 1.07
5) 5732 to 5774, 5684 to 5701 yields 0.99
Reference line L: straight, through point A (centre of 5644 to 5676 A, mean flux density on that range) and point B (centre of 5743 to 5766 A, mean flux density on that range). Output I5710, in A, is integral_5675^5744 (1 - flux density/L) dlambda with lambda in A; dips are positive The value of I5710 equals 1.22 A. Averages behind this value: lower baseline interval 7.89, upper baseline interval 8.32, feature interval 7.97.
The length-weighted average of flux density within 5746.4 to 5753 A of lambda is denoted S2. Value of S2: 8.48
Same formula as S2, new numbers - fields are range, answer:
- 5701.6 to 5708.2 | 8.41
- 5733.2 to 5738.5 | 8.24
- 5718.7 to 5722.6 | 9.45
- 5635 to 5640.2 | 8.44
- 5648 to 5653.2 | 7.82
